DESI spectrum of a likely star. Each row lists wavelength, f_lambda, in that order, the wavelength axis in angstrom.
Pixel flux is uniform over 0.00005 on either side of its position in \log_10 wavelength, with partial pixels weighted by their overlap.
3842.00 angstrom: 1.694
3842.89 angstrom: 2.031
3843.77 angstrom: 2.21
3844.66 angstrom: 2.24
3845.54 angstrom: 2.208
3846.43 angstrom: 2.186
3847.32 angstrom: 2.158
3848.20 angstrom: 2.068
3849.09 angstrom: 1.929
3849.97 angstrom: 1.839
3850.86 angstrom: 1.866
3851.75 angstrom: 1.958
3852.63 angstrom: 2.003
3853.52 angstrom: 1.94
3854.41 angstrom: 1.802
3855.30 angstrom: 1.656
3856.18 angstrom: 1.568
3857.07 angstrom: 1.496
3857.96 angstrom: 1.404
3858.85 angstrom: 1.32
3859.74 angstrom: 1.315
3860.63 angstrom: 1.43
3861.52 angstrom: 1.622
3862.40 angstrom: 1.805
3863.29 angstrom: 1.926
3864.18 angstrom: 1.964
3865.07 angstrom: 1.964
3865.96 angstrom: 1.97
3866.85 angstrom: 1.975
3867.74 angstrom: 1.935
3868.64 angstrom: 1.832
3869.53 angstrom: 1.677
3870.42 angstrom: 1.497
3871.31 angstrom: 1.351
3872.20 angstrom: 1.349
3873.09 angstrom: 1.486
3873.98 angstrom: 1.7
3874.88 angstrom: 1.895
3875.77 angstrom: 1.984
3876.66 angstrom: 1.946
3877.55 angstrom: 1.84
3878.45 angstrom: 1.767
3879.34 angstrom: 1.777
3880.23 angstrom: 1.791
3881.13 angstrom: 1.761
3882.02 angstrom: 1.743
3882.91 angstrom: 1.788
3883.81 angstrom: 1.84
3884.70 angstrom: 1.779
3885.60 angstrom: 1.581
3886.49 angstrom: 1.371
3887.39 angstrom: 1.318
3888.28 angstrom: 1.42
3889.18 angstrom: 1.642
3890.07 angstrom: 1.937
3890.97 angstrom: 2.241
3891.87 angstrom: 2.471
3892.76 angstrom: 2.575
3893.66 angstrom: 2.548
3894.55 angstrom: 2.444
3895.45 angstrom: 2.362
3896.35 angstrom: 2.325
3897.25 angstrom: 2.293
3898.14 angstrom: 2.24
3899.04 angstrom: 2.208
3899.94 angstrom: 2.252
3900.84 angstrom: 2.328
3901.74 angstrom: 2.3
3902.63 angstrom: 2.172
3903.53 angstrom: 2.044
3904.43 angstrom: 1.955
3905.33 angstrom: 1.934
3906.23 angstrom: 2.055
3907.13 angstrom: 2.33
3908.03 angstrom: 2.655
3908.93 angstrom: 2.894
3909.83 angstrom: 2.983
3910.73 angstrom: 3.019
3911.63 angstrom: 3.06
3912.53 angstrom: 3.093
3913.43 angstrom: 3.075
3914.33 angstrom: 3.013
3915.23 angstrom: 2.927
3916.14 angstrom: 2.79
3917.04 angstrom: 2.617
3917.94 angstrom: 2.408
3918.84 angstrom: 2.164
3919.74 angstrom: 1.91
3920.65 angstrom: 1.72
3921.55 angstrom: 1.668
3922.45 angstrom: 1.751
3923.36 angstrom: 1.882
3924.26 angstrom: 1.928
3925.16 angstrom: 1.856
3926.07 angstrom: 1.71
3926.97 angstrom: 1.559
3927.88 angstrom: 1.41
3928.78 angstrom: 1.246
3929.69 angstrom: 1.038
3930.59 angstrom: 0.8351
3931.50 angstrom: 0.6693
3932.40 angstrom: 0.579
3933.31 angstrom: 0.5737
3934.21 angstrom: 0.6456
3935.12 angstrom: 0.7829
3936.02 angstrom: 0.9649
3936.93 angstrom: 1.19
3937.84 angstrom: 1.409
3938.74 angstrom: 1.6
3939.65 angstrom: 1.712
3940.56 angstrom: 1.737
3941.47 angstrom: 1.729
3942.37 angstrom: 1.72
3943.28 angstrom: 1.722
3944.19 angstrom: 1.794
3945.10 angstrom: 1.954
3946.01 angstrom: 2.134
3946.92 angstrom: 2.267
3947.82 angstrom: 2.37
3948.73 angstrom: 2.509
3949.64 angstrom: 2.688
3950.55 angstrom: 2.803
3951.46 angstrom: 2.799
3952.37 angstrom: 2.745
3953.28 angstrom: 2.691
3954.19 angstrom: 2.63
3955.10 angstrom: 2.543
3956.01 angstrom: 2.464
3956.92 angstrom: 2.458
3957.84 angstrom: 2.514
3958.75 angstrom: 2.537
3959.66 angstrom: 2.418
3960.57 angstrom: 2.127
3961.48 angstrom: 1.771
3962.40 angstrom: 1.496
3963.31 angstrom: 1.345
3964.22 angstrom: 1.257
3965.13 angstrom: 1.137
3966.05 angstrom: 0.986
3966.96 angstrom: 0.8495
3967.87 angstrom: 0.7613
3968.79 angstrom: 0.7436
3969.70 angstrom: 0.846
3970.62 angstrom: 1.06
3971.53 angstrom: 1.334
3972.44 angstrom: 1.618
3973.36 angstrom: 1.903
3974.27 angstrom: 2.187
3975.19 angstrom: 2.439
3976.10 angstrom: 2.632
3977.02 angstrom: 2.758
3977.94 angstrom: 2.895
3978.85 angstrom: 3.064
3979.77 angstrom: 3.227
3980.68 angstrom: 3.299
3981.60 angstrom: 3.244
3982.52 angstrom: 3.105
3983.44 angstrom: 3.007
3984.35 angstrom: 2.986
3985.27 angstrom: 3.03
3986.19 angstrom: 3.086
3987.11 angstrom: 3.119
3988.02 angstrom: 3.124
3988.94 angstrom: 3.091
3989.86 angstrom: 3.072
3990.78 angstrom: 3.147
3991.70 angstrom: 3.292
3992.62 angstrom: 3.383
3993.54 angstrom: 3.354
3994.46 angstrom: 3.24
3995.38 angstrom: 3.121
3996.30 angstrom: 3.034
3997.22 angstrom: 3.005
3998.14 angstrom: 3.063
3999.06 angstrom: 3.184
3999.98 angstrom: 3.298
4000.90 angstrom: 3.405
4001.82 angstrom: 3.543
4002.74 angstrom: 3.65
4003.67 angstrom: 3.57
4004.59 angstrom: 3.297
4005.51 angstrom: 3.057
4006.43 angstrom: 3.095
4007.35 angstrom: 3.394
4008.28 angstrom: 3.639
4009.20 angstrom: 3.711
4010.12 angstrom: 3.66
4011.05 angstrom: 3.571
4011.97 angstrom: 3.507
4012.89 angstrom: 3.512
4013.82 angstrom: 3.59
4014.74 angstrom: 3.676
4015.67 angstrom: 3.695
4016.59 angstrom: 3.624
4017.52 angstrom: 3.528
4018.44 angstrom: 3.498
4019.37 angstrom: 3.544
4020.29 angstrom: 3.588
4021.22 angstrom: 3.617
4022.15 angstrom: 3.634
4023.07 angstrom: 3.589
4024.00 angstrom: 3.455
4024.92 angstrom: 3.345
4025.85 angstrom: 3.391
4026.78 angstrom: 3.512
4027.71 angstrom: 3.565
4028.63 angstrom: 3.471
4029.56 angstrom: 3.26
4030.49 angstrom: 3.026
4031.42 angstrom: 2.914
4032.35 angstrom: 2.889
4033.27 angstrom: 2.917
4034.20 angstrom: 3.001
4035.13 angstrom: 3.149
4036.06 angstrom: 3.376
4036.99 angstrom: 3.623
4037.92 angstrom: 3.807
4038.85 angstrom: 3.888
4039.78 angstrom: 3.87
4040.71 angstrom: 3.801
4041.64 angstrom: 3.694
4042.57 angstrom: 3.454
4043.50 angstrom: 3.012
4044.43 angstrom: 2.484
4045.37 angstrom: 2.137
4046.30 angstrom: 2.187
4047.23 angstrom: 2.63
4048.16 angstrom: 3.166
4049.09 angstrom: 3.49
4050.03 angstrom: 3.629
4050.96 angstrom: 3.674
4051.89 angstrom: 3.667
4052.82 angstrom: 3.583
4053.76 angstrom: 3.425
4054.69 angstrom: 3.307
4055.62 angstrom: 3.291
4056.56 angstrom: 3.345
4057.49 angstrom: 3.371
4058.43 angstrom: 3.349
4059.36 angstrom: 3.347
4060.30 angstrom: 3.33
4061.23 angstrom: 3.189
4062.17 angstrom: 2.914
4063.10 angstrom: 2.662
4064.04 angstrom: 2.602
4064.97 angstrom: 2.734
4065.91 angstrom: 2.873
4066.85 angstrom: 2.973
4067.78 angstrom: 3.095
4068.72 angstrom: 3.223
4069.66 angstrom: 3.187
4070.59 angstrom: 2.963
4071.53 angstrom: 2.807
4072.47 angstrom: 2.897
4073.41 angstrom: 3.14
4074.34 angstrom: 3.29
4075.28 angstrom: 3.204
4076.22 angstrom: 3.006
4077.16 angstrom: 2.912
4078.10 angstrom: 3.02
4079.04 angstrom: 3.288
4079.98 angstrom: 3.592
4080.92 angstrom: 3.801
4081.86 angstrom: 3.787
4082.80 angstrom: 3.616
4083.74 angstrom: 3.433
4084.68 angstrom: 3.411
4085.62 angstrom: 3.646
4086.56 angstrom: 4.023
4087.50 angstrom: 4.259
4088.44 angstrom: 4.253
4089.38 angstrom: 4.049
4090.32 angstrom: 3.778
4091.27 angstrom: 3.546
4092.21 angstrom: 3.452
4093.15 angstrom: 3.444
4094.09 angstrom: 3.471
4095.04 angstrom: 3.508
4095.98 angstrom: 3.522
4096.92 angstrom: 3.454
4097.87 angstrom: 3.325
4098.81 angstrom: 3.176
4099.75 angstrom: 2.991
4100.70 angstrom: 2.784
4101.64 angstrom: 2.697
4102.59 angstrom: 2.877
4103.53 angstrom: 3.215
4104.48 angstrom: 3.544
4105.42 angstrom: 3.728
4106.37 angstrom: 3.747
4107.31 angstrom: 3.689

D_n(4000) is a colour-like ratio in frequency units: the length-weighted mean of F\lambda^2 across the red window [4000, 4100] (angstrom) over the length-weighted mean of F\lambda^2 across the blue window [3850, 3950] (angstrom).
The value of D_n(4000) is 1.9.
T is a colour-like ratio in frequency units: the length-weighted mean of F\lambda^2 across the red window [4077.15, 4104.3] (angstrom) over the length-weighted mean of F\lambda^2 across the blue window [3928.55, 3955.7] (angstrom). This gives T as 2.14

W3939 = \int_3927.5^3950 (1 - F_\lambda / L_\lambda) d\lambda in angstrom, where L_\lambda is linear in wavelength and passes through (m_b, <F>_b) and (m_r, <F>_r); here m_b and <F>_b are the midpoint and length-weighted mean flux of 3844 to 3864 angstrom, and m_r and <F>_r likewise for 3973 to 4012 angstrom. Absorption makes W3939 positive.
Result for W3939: 9.9 angstrom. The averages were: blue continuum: 1.81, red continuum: 3.15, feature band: 1.49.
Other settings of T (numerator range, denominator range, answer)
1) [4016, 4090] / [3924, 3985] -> 1.83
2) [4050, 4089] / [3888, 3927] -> 1.56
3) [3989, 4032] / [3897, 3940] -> 1.83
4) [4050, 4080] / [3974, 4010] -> 1.04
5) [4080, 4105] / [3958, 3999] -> 1.53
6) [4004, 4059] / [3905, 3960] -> 1.73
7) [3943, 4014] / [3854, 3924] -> 1.37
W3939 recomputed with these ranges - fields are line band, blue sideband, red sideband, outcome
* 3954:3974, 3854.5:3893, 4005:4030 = 8.2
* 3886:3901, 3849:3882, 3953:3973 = -3.3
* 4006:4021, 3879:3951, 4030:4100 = -3.8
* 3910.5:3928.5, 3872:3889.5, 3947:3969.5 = -4.0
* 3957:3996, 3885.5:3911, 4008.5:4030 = 9.1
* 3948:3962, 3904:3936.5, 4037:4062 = -1.2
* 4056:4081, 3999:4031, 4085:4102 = 2.9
